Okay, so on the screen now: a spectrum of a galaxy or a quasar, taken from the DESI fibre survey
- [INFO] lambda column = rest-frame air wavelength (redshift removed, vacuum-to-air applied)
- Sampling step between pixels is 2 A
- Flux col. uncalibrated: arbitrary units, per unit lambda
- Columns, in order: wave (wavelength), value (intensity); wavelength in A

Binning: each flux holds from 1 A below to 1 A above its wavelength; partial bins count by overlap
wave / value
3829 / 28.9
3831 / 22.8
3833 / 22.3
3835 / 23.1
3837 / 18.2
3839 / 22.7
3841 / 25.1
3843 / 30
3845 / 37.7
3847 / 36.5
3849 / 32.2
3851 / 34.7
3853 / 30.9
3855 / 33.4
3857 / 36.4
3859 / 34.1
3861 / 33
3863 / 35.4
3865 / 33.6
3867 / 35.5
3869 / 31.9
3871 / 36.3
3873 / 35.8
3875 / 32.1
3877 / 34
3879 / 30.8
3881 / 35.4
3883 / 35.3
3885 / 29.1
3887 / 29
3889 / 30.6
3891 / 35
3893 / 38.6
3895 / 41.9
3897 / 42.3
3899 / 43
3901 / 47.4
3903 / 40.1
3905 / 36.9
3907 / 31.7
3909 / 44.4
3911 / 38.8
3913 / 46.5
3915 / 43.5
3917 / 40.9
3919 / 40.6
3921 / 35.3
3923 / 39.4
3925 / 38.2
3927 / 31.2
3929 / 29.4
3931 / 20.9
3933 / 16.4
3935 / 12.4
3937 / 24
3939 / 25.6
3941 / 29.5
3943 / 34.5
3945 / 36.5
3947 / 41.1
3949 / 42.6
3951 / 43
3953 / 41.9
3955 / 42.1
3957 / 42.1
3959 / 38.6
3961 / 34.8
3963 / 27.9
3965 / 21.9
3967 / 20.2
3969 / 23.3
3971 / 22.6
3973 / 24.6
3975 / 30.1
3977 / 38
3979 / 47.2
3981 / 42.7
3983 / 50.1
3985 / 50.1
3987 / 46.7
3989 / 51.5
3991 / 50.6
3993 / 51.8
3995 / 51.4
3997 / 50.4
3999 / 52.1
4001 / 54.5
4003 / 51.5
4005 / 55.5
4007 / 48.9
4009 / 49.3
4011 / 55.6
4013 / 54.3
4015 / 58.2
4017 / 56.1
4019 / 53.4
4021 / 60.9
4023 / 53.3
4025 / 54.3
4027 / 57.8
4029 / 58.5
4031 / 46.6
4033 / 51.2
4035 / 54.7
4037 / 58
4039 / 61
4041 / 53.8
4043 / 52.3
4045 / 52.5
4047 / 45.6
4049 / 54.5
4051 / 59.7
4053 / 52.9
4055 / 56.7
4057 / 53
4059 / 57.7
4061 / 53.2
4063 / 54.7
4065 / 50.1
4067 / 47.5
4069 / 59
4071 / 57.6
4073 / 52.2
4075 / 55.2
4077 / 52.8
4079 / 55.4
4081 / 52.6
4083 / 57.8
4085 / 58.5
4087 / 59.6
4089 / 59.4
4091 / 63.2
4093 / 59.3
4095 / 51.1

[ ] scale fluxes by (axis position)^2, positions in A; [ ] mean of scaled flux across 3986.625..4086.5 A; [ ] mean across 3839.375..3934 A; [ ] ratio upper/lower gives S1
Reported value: 1.66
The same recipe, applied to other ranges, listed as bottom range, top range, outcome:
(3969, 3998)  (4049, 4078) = 1.33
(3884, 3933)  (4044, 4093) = 1.62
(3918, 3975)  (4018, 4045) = 1.83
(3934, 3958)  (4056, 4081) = 1.66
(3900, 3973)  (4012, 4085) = 1.71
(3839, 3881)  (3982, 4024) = 1.70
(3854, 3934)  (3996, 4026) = 1.61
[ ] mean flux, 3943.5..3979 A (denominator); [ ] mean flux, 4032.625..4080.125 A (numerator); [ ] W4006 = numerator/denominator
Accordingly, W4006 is 1.6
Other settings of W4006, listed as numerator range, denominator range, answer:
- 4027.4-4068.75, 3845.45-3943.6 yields 1.57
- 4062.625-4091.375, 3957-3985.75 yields 1.64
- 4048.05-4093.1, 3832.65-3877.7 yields 1.76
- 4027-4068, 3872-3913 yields 1.46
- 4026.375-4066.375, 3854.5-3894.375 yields 1.60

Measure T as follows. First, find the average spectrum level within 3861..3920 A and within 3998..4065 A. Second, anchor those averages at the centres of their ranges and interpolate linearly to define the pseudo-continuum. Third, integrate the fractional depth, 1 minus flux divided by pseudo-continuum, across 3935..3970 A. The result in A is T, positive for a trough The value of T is 9.16 A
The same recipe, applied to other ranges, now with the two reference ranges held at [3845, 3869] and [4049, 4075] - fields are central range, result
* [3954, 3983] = 7.7 A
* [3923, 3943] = 7.3 A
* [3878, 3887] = 1.1 A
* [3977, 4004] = -1.2 A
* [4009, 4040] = -2.8 A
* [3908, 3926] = -0.3 A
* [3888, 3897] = 0.1 A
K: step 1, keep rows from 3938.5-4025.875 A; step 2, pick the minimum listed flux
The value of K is 20.2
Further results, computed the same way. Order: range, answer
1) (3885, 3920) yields 29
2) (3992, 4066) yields 45.6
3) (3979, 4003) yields 42.7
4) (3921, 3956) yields 12.4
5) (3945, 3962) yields 34.8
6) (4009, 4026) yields 49.3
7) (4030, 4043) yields 46.6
